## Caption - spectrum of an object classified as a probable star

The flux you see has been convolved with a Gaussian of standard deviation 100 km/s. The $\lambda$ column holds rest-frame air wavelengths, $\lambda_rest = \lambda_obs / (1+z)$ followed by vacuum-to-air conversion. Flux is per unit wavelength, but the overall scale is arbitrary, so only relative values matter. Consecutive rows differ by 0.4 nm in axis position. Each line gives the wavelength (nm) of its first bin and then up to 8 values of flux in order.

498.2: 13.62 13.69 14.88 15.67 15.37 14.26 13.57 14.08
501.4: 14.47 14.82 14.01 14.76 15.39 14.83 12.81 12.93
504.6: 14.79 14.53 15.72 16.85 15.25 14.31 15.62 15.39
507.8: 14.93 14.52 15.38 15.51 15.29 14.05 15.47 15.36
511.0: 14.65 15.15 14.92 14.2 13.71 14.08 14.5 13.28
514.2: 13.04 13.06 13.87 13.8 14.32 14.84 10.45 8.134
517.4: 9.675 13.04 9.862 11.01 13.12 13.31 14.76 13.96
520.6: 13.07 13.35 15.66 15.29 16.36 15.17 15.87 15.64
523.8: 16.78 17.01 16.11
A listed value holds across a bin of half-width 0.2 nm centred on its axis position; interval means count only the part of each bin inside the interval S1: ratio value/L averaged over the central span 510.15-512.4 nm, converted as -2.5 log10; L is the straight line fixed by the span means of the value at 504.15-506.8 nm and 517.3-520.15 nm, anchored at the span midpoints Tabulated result -0.08 mag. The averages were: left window 15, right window 12.3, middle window 14.9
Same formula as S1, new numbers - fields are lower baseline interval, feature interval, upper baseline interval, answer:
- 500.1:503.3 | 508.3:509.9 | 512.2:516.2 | -0.076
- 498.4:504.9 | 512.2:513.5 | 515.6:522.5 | -0.047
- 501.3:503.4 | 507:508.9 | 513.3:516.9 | -0.078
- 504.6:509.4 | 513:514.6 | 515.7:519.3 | -0.059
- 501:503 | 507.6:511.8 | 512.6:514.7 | -0.081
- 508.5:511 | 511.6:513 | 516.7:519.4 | -0.031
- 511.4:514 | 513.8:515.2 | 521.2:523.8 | 0.091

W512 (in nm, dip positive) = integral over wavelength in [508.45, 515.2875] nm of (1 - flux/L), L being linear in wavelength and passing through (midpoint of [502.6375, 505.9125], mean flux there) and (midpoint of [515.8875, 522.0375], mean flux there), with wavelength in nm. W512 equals -0.39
